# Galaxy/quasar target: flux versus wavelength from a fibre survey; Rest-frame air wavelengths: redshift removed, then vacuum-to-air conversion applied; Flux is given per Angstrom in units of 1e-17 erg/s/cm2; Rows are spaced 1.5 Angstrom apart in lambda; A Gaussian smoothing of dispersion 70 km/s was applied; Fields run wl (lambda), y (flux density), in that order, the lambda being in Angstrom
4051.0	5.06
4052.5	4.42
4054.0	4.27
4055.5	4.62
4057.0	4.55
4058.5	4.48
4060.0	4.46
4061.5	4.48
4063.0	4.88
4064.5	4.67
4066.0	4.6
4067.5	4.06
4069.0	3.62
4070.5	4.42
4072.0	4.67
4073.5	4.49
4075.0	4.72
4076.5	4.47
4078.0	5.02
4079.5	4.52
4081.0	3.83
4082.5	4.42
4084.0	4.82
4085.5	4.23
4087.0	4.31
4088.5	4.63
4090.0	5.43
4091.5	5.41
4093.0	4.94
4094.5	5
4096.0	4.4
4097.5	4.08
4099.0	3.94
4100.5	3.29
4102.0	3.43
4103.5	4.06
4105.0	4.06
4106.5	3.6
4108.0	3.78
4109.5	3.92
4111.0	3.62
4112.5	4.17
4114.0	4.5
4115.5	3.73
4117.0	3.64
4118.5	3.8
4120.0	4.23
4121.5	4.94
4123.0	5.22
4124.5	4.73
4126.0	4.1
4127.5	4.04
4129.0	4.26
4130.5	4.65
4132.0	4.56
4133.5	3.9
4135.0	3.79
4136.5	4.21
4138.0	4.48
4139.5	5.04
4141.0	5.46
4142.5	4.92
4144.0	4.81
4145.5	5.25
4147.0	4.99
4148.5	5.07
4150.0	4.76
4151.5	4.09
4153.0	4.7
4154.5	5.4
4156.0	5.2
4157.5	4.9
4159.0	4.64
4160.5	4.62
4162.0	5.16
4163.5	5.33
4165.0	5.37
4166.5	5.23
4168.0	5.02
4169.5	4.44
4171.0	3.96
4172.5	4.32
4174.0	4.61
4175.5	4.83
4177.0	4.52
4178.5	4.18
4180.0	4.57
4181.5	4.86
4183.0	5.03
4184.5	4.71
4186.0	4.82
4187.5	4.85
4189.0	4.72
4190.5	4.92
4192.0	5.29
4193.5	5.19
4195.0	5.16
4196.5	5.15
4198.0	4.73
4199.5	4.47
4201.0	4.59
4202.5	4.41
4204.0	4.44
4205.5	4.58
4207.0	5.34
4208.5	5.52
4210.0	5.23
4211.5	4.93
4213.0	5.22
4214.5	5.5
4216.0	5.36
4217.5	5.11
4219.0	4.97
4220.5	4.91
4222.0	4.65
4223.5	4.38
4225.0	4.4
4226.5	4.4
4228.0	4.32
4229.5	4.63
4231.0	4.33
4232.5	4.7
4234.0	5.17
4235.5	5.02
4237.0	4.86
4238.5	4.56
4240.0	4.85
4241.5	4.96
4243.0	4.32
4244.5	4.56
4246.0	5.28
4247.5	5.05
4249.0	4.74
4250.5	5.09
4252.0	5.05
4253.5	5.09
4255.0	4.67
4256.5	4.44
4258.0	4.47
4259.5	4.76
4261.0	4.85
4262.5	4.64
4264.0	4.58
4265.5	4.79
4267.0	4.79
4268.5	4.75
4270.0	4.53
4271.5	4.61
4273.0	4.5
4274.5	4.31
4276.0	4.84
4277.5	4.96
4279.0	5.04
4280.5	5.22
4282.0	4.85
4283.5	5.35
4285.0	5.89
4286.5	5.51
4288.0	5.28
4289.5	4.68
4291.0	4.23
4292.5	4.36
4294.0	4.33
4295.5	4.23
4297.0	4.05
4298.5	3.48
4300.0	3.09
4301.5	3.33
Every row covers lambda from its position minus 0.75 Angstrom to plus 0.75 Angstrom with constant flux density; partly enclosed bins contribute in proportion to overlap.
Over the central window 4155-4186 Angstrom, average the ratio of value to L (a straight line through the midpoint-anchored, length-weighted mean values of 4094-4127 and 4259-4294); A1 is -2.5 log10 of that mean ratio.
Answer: -0.100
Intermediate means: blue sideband 4.09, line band 4.78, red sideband 4.83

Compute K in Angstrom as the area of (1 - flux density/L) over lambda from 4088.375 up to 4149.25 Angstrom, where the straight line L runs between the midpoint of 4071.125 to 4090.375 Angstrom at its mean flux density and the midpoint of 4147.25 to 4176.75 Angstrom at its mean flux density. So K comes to 3.8 Angstrom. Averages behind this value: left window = 4.56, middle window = 4.39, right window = 4.82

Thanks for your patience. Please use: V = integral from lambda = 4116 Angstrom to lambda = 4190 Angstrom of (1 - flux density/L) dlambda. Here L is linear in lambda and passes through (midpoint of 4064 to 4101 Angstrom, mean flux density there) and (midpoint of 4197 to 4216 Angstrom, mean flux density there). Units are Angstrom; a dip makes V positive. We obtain 1.13 Angstrom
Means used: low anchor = 4.49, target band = 4.67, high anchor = 4.93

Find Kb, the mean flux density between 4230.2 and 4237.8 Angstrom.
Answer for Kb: 4.81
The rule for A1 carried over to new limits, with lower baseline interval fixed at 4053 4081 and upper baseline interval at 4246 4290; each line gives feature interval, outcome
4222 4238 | 0.04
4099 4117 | 0.19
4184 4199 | -0.05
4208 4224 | -0.07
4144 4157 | -0.06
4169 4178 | 0.06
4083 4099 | -0.04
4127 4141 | 0.05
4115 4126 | 0.06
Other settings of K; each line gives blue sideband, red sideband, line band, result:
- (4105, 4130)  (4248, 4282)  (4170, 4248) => -4.6 Angstrom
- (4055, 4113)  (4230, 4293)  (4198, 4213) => -0.5 Angstrom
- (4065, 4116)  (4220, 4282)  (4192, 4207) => -0.7 Angstrom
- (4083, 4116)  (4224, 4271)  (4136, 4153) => -1.7 Angstrom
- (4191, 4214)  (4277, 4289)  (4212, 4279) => 4.4 Angstrom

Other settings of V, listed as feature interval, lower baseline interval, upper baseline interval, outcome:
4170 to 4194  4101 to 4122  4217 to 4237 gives -1.6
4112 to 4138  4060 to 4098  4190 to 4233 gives 2.2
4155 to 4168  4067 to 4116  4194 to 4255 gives -1.3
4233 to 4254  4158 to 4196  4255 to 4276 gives -1.0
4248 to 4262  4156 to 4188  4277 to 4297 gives 0.2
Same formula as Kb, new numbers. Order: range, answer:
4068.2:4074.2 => 4.3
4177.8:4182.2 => 4.54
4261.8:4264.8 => 4.61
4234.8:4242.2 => 4.85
